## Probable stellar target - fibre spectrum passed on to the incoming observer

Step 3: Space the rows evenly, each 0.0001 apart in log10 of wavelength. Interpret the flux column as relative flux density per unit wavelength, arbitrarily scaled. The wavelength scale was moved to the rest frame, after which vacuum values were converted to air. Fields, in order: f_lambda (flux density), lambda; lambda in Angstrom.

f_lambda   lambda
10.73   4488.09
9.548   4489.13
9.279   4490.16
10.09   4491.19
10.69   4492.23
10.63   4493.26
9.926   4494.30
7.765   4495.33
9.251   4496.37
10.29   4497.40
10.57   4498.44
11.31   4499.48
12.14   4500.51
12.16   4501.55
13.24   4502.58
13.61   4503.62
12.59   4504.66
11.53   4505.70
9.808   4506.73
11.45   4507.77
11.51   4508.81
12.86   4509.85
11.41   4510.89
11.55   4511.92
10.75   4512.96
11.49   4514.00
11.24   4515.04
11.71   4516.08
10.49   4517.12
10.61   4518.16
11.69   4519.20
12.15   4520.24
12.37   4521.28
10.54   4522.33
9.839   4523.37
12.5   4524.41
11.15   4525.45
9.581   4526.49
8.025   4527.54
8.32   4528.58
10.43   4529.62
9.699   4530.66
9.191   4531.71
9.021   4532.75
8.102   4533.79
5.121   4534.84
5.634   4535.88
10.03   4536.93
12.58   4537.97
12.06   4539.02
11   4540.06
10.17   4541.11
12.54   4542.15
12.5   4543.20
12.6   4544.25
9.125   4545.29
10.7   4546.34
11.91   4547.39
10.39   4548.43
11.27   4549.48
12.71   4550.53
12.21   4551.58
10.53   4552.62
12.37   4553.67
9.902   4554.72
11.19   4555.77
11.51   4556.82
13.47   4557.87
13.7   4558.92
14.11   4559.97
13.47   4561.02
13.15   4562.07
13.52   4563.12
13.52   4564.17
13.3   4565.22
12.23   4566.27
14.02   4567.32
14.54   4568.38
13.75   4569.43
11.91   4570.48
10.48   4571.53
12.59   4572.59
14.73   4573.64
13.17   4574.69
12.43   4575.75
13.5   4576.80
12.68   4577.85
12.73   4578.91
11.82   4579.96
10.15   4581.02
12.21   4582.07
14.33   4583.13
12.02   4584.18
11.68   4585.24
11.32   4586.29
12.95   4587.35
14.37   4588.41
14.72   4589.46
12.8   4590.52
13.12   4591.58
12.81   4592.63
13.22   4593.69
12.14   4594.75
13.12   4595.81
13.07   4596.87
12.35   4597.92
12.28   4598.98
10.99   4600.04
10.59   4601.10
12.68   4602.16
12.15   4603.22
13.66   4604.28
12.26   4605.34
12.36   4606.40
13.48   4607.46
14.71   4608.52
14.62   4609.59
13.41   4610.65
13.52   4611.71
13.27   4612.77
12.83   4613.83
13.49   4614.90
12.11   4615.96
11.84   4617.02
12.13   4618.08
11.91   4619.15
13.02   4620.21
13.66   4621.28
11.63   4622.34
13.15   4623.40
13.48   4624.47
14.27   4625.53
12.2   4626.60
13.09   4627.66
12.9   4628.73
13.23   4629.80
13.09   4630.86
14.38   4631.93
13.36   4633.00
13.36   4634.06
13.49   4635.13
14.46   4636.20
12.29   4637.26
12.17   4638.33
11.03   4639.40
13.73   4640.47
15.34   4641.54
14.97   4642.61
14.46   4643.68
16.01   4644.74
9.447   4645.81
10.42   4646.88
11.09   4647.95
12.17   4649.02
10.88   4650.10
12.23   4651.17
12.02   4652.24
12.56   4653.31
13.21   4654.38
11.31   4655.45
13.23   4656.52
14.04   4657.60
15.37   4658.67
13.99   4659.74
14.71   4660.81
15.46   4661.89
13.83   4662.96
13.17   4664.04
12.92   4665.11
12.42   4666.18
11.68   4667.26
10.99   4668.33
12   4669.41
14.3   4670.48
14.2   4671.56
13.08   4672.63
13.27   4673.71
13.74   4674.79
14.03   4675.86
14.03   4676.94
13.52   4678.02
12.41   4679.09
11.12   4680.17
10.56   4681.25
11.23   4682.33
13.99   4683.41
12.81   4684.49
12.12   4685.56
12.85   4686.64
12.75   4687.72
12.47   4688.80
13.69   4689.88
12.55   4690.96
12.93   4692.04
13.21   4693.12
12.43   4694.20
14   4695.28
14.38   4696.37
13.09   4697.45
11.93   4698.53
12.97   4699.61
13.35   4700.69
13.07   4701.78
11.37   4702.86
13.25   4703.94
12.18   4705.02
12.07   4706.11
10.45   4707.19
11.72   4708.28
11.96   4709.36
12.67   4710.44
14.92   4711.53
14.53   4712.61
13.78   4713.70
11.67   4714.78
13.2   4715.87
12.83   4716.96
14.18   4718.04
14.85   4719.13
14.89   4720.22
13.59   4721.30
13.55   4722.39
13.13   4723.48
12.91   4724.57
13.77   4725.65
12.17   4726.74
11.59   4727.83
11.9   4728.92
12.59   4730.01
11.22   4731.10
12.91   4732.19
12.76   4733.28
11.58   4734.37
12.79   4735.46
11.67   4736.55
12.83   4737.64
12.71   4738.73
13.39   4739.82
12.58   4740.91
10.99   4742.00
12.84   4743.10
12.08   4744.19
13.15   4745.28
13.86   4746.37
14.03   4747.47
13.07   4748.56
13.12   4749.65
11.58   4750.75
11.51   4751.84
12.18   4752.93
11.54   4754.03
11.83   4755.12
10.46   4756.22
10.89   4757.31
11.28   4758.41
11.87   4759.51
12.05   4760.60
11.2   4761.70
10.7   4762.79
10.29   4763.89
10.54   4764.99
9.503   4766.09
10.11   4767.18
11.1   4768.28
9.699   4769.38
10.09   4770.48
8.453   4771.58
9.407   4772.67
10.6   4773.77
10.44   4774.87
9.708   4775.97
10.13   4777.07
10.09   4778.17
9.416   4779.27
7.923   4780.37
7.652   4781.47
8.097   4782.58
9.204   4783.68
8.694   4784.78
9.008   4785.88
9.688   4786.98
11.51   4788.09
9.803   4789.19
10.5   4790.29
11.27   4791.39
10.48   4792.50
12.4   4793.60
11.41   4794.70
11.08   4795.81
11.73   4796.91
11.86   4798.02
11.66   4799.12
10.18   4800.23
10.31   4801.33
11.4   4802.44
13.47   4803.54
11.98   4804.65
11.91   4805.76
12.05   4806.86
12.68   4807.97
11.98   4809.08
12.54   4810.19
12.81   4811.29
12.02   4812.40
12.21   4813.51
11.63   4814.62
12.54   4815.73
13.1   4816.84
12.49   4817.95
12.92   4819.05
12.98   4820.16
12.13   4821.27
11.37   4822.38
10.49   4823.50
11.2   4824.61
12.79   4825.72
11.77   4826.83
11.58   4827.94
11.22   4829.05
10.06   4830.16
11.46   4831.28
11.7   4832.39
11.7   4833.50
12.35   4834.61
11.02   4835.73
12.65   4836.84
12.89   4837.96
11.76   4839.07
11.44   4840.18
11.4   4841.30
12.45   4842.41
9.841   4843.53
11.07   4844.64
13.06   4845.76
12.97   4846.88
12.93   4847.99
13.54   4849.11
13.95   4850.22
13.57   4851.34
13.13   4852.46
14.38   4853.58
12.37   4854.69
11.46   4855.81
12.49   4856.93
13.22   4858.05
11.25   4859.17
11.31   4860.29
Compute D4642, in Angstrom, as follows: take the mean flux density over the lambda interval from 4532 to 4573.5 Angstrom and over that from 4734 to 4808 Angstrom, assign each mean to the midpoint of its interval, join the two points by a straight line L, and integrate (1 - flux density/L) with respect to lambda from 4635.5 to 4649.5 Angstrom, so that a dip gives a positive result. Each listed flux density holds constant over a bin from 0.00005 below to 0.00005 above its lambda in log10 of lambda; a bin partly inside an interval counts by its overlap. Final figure -1.83 Angstrom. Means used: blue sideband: 11.6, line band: 12.9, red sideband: 11.1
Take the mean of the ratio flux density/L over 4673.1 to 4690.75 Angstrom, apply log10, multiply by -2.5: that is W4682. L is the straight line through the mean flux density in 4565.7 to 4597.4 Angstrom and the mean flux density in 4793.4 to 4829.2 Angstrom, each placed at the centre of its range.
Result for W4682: -0.03 mag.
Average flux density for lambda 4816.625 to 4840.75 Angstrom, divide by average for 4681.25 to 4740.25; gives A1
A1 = 0.92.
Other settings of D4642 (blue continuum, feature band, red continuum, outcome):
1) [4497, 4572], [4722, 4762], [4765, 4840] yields -4.2 Angstrom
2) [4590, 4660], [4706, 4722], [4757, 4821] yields -1.9 Angstrom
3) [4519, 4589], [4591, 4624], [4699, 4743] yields -2.1 Angstrom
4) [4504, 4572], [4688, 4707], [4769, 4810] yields -3.6 Angstrom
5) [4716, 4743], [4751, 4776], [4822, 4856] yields 3.7 Angstrom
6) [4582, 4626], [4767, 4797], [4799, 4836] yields 5.2 Angstrom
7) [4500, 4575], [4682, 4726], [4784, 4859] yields -5.0 Angstrom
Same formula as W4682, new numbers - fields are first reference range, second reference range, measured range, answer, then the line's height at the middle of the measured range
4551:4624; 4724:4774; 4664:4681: -0.059 mag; 12.2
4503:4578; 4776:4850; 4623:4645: -0.179 mag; 11.5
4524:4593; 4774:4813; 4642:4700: -0.148 mag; 11.3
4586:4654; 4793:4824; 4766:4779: 0.216 mag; 12.1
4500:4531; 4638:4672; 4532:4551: 0.115 mag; 11.6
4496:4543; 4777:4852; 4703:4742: -0.139 mag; 11.2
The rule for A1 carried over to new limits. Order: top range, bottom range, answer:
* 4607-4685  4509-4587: 1.13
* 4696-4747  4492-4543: 1.20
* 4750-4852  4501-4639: 0.93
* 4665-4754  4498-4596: 1.09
